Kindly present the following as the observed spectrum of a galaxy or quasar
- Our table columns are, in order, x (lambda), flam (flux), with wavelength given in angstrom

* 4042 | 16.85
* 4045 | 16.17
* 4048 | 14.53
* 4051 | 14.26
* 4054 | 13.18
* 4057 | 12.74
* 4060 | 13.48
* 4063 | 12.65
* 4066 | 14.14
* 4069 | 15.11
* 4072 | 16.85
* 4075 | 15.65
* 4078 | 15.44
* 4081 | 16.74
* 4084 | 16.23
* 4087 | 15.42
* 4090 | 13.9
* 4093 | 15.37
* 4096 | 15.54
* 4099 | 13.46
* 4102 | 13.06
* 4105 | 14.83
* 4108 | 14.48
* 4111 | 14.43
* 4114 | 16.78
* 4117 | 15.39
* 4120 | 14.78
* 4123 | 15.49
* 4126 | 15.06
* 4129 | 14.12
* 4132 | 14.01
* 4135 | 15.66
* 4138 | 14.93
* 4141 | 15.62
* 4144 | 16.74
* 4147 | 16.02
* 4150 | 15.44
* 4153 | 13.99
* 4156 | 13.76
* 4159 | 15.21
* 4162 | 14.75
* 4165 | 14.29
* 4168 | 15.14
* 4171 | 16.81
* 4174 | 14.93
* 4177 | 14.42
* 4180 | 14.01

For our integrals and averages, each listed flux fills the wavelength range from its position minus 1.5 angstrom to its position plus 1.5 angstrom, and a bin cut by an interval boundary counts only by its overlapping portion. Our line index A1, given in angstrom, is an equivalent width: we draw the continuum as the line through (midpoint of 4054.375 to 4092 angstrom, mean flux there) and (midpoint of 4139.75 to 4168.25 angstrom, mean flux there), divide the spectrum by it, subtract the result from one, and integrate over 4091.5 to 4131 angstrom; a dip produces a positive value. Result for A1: 0.3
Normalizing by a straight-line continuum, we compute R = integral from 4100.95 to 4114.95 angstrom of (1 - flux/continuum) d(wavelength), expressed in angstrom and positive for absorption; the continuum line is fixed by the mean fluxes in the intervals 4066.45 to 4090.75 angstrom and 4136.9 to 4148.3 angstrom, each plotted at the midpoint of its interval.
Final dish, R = 0.9 angstrom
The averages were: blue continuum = 15.7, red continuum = 15.9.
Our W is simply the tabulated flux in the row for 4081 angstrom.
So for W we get 16.74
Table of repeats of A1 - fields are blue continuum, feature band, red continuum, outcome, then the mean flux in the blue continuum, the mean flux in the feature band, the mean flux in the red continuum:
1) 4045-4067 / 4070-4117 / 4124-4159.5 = -3.02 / 13.7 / 15.2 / 15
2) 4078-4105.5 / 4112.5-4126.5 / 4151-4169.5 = -0.69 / 15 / 15.5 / 14.5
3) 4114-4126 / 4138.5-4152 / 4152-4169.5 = -0.85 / 15.4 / 15.8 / 14.5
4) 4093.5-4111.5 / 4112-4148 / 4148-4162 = -2.09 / 14.4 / 15.4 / 14.7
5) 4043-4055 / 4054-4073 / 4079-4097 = 1.26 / 14.7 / 14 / 15.5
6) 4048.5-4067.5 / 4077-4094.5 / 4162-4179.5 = -2.11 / 13.5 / 15.5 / 15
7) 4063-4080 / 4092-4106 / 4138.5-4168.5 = 0.72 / 15.2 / 14.4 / 15.1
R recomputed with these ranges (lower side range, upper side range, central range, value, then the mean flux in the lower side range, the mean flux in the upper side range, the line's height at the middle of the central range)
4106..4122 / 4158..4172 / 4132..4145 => -0.3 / 15.2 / 15.2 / 15.2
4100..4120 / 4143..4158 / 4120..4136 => 0.1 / 14.8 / 15.1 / 14.9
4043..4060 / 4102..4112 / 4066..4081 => -1.5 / 14.2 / 14.4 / 14.3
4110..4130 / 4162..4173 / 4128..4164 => 0.5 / 15.2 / 15.3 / 15.3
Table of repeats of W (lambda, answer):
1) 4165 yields 14.29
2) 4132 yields 14.01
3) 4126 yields 15.06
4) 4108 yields 14.48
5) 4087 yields 15.42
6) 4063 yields 12.65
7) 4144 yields 16.74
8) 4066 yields 14.14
